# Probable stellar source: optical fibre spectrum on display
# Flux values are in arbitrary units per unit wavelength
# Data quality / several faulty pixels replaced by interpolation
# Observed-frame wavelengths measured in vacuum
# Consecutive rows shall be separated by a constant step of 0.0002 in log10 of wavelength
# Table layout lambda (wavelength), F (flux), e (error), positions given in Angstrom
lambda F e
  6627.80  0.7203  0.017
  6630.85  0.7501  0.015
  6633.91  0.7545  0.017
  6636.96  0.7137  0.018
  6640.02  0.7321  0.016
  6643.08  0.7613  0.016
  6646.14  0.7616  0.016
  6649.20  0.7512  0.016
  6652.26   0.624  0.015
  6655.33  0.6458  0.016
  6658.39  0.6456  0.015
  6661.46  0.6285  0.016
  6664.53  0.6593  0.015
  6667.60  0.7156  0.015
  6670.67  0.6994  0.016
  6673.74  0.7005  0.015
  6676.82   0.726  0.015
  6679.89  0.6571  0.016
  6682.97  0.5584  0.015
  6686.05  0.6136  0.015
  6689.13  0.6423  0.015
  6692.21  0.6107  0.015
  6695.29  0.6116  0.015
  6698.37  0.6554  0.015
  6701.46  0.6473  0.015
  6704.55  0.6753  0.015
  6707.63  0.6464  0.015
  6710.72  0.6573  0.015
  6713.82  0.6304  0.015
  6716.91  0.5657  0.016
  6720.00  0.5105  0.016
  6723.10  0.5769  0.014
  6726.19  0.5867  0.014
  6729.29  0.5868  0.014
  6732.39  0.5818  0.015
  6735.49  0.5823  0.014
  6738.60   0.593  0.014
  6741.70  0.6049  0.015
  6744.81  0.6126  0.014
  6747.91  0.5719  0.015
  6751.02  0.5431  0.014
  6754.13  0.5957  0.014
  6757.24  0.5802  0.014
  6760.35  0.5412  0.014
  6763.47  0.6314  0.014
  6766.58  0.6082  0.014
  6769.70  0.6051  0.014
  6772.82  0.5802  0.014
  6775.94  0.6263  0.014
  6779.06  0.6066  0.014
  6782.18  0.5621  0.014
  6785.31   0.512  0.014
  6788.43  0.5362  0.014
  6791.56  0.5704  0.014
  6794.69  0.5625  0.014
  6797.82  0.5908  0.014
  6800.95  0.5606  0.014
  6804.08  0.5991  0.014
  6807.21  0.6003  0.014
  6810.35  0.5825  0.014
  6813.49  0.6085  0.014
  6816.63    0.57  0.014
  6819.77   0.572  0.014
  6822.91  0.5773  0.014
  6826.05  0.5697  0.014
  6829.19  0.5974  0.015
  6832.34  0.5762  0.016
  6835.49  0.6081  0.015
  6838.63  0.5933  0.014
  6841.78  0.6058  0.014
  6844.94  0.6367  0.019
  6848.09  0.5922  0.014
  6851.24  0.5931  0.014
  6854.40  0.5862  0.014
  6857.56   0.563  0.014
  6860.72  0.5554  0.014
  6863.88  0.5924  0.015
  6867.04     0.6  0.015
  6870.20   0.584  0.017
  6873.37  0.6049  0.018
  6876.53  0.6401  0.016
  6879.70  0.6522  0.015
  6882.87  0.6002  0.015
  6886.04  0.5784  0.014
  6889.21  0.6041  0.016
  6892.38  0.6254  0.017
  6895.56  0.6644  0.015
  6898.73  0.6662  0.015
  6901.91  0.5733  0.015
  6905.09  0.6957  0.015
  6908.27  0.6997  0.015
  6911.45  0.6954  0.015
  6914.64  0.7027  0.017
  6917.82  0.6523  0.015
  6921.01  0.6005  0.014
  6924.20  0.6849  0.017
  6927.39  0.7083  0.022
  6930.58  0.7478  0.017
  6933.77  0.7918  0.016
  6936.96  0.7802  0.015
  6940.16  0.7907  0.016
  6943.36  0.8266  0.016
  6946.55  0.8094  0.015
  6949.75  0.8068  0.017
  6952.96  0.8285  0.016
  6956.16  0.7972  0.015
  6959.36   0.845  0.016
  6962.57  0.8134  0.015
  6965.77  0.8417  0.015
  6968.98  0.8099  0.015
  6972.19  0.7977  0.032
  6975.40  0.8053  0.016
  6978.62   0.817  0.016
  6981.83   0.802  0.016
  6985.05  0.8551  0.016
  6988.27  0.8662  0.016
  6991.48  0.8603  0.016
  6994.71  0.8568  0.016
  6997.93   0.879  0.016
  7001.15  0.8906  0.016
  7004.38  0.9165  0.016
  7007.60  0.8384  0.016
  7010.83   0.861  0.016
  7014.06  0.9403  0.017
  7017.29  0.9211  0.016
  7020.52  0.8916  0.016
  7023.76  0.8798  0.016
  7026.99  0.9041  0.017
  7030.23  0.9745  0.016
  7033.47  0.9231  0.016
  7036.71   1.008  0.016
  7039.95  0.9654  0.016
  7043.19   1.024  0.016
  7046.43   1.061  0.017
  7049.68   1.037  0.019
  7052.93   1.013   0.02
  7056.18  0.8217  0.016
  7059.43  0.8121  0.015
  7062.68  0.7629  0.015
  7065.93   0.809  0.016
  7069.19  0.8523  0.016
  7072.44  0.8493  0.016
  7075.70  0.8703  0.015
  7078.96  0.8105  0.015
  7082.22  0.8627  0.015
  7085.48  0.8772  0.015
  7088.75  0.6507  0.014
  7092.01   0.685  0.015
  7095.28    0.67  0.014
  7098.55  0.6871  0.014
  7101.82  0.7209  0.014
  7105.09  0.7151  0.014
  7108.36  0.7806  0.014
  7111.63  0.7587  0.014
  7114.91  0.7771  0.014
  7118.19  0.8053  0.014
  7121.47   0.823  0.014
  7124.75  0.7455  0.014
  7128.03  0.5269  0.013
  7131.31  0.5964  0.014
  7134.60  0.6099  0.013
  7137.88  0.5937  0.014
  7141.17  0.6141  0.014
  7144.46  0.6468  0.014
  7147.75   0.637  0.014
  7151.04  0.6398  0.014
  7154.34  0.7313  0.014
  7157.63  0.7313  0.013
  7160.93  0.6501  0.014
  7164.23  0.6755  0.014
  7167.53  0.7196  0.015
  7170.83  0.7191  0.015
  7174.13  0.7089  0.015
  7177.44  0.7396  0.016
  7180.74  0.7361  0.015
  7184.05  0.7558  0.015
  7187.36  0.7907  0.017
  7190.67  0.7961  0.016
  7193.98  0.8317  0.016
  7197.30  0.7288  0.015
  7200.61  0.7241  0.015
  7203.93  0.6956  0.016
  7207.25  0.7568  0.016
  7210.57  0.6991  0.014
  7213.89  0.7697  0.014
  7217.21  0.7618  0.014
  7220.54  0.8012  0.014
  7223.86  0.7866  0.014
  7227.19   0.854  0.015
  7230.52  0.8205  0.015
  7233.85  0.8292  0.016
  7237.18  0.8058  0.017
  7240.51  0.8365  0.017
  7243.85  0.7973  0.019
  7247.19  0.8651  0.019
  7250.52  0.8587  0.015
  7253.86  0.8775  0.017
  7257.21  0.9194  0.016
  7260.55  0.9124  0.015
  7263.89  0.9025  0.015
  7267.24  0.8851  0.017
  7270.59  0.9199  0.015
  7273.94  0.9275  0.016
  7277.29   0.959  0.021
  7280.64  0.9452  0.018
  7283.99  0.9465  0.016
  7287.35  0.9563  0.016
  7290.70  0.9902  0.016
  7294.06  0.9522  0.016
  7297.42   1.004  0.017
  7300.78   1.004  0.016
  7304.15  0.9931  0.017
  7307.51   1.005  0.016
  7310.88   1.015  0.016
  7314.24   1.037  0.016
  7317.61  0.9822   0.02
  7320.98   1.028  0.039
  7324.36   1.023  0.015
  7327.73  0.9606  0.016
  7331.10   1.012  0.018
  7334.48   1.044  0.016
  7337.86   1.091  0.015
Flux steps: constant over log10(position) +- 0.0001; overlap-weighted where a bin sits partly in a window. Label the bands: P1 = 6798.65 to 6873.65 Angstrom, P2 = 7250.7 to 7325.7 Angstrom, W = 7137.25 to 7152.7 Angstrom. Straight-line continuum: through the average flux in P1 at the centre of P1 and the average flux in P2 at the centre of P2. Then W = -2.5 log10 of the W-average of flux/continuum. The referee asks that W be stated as 0.319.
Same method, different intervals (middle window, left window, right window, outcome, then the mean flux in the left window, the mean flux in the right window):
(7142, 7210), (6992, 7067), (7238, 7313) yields 0.27 mag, 0.913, 0.93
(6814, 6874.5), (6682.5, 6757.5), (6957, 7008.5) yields 0.21 mag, 0.603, 0.843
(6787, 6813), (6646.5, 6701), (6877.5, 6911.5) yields 0.12 mag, 0.658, 0.639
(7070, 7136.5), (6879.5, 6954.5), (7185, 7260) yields 0.03 mag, 0.7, 0.802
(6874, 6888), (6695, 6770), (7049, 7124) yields 0.11 mag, 0.6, 0.798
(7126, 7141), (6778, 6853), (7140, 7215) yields 0.19 mag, 0.583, 0.718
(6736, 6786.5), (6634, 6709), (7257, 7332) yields 0.21 mag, 0.672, 0.969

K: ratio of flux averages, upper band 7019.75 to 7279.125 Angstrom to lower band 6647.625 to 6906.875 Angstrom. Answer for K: 1.31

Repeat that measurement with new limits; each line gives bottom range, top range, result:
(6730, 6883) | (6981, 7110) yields 1.46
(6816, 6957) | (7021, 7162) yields 1.21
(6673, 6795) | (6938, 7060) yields 1.46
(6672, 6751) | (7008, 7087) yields 1.47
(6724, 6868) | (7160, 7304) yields 1.42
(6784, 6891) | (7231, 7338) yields 1.60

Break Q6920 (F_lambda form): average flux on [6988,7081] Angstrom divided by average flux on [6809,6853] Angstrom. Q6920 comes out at 1.5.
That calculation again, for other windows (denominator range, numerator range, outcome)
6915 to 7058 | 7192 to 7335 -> 1.05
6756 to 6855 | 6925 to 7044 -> 1.46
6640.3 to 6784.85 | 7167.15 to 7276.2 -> 1.29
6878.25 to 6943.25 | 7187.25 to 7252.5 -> 1.16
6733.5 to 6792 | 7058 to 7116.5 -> 1.33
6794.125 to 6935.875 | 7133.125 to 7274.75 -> 1.24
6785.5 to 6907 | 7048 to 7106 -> 1.35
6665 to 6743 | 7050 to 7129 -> 1.25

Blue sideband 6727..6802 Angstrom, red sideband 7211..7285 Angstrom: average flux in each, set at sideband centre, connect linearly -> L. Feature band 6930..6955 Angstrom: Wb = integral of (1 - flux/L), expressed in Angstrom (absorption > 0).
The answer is -4.2 Angstrom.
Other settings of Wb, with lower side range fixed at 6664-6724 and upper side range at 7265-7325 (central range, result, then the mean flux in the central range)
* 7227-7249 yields 2.7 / 0.829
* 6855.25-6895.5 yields 7.5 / 0.602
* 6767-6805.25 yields 6.3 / 0.577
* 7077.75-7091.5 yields 1.1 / 0.791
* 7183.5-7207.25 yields 4.1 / 0.76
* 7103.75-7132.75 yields 4.9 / 0.726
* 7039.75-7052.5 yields -2.9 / 1.03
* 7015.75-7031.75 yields -1.8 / 0.914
